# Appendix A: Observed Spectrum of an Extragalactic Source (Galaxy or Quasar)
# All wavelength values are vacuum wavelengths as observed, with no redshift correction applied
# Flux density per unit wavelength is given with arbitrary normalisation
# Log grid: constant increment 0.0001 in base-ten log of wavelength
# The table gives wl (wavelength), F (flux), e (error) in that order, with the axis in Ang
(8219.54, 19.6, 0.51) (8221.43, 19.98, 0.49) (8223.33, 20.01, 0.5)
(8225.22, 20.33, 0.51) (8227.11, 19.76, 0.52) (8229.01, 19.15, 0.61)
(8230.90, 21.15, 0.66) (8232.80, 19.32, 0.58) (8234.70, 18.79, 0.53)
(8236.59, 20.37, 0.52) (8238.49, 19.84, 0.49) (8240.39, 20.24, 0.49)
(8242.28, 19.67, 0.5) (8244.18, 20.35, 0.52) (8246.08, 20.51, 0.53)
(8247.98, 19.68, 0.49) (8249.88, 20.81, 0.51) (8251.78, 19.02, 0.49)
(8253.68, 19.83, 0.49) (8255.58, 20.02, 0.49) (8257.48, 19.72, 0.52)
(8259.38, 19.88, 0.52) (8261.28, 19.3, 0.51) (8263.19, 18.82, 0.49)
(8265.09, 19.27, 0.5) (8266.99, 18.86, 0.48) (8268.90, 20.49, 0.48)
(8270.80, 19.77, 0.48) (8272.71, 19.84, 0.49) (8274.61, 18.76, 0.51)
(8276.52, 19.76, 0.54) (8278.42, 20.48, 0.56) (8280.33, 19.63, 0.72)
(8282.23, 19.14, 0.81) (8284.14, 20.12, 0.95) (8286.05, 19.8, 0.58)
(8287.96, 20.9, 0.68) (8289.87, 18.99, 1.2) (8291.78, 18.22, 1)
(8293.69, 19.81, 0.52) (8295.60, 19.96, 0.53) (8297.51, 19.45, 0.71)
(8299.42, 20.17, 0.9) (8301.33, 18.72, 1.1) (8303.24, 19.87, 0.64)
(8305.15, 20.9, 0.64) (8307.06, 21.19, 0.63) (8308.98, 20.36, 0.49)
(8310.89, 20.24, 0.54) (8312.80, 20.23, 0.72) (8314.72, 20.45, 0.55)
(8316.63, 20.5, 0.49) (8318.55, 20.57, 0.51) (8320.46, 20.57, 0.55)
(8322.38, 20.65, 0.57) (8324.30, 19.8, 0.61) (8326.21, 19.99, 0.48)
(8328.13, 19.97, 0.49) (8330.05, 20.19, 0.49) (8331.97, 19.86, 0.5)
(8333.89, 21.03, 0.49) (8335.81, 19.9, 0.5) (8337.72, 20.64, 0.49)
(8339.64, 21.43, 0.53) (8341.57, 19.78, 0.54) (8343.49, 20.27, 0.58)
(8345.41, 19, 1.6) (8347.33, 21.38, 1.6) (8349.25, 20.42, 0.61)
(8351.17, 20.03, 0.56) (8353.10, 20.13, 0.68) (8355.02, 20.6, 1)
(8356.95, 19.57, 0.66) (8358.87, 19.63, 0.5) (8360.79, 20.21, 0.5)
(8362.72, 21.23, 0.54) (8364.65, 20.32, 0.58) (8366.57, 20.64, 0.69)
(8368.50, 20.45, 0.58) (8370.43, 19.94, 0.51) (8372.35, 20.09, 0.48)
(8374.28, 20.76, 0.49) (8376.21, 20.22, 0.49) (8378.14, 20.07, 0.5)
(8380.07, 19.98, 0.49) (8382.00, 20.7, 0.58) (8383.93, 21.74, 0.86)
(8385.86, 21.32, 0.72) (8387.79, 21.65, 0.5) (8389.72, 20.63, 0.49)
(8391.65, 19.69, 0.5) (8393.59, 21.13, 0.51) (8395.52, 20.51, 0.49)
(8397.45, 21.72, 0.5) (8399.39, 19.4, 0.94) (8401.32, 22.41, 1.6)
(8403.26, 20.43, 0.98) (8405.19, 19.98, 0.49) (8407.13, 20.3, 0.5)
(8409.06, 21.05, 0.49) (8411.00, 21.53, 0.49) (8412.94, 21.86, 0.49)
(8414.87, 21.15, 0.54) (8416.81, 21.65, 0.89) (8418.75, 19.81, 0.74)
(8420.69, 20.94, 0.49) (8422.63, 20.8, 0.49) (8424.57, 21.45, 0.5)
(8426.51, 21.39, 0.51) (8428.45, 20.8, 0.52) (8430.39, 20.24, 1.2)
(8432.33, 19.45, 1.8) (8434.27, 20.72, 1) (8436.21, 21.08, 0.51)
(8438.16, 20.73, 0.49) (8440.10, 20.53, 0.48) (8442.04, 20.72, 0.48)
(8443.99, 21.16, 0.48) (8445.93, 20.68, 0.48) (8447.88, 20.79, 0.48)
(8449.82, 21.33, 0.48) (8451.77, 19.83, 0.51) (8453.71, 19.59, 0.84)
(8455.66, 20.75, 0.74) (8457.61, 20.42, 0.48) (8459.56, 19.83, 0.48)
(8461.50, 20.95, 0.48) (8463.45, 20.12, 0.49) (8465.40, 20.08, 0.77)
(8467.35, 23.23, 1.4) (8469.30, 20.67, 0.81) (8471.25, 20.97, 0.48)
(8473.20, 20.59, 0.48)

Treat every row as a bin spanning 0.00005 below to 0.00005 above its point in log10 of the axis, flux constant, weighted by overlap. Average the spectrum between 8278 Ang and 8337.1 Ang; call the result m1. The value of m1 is 20.1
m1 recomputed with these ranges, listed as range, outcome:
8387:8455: 20.8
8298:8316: 20.2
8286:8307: 19.8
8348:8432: 20.7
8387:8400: 20.7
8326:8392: 20.4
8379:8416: 20.9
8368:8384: 20.4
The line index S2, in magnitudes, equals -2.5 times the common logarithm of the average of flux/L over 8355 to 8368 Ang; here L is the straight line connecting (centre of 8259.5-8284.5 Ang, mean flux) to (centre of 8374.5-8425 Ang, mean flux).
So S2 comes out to 0.01 mag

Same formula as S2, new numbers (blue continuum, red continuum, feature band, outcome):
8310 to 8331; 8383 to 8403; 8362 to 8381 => 0.02 mag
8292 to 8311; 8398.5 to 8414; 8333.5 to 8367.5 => 0.00 mag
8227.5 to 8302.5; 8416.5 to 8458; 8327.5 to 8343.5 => -0.01 mag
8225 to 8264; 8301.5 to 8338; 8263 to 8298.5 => 0.03 mag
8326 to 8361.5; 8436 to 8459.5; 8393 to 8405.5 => -0.02 mag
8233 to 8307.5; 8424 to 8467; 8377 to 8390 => -0.03 mag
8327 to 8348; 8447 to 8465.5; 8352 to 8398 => -0.01 mag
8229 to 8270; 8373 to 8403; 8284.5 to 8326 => 0.01 mag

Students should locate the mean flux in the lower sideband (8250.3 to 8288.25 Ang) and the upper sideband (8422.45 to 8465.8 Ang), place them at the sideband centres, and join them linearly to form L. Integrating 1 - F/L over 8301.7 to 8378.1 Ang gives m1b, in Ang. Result -1.1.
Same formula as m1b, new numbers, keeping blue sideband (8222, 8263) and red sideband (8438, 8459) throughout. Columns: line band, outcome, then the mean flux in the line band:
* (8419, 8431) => -0.23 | 20.9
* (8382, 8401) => -0.50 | 20.9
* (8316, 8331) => -0.10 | 20.3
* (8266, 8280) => 0.19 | 19.7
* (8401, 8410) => -0.13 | 20.7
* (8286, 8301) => 0.32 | 19.6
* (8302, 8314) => -0.20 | 20.4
